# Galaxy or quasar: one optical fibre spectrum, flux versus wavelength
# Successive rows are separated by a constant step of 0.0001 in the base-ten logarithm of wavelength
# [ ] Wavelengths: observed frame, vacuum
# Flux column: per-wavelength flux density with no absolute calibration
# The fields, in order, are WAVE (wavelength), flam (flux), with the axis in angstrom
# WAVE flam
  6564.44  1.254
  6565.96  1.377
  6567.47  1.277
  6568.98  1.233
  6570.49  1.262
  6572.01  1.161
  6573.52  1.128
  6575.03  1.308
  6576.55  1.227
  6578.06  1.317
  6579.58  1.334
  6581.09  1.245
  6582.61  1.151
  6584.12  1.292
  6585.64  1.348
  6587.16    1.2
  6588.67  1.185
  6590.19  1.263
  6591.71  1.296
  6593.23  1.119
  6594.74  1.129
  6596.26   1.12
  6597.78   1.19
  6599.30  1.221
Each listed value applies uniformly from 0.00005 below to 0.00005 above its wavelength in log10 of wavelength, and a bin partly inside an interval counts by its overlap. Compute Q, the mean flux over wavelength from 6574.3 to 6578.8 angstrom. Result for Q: 1.28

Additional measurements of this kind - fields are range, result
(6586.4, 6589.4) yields 1.19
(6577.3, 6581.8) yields 1.3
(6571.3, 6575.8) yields 1.2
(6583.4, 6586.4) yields 1.32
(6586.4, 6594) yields 1.21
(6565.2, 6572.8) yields 1.26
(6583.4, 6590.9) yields 1.26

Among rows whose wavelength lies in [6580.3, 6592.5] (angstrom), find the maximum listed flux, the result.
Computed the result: 1.348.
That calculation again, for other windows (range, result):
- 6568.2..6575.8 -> 1.308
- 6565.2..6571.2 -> 1.377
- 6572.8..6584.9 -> 1.334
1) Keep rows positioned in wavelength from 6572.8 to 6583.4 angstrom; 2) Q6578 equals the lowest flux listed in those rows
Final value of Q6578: 1.128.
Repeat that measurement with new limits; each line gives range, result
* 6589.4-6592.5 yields 1.263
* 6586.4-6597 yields 1.119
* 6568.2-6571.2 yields 1.233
